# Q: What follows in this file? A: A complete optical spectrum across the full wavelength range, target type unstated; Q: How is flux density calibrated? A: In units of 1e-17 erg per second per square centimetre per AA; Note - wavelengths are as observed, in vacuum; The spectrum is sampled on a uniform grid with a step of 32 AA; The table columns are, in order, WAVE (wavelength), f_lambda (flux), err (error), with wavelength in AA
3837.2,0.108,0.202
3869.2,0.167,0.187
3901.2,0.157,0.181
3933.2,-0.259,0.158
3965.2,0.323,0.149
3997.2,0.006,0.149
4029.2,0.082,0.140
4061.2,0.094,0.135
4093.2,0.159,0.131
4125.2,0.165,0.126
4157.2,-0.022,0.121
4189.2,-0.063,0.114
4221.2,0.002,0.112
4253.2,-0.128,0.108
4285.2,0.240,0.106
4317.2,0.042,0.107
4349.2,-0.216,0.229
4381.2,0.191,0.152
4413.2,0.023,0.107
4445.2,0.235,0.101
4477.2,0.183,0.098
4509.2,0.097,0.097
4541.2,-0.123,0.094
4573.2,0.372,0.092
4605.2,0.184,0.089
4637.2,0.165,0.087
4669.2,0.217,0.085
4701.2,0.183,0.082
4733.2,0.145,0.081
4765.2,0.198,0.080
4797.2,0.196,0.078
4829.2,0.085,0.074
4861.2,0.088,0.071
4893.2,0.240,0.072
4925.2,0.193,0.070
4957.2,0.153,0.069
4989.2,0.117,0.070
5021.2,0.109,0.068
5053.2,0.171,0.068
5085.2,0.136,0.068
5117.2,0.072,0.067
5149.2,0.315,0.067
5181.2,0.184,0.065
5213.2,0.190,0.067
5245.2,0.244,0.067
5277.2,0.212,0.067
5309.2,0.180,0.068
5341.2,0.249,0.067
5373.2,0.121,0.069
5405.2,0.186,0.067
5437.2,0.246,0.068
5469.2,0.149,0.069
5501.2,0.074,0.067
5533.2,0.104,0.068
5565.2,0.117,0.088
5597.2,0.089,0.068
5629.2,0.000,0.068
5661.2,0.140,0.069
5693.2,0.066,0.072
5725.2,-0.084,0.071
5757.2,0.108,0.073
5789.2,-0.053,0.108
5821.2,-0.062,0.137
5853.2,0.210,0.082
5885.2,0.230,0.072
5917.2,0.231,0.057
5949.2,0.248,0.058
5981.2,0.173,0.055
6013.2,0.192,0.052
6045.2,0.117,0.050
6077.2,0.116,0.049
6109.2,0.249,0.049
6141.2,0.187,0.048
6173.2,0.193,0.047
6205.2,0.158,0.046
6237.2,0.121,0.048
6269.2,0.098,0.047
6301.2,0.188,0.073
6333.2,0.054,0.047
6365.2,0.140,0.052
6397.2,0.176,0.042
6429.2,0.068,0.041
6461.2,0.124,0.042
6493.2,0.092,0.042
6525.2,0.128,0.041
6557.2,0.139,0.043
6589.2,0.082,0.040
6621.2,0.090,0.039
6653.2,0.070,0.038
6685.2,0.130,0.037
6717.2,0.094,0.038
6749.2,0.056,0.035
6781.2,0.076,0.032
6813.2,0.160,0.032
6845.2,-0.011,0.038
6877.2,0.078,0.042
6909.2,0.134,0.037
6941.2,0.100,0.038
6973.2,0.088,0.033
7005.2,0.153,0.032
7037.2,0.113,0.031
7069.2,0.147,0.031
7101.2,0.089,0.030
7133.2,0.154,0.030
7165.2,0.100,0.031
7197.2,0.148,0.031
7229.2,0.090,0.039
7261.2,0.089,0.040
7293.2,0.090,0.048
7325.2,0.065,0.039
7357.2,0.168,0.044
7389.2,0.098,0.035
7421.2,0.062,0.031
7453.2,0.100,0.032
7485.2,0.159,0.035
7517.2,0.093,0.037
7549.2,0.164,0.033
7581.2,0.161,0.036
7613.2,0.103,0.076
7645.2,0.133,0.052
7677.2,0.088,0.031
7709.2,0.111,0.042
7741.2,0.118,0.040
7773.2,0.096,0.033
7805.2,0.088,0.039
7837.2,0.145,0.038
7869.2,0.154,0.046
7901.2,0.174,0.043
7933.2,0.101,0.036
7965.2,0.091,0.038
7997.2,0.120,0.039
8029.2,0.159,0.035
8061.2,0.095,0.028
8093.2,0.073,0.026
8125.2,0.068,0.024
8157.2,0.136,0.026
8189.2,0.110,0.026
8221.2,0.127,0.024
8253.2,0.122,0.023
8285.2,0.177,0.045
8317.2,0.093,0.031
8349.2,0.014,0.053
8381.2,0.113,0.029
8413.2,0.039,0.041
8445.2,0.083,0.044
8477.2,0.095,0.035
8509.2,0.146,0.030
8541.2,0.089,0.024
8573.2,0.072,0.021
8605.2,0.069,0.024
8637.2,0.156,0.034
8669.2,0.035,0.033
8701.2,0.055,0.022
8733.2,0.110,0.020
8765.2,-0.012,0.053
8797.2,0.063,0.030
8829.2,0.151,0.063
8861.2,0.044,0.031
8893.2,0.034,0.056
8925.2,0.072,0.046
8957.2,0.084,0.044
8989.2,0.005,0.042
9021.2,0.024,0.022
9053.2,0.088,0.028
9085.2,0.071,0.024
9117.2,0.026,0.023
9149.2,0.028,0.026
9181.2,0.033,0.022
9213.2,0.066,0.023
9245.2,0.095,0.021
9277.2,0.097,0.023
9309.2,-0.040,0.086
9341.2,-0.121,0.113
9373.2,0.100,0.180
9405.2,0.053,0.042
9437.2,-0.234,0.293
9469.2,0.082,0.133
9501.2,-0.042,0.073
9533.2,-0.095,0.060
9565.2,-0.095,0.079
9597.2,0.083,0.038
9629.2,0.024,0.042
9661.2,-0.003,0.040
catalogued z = 0.223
